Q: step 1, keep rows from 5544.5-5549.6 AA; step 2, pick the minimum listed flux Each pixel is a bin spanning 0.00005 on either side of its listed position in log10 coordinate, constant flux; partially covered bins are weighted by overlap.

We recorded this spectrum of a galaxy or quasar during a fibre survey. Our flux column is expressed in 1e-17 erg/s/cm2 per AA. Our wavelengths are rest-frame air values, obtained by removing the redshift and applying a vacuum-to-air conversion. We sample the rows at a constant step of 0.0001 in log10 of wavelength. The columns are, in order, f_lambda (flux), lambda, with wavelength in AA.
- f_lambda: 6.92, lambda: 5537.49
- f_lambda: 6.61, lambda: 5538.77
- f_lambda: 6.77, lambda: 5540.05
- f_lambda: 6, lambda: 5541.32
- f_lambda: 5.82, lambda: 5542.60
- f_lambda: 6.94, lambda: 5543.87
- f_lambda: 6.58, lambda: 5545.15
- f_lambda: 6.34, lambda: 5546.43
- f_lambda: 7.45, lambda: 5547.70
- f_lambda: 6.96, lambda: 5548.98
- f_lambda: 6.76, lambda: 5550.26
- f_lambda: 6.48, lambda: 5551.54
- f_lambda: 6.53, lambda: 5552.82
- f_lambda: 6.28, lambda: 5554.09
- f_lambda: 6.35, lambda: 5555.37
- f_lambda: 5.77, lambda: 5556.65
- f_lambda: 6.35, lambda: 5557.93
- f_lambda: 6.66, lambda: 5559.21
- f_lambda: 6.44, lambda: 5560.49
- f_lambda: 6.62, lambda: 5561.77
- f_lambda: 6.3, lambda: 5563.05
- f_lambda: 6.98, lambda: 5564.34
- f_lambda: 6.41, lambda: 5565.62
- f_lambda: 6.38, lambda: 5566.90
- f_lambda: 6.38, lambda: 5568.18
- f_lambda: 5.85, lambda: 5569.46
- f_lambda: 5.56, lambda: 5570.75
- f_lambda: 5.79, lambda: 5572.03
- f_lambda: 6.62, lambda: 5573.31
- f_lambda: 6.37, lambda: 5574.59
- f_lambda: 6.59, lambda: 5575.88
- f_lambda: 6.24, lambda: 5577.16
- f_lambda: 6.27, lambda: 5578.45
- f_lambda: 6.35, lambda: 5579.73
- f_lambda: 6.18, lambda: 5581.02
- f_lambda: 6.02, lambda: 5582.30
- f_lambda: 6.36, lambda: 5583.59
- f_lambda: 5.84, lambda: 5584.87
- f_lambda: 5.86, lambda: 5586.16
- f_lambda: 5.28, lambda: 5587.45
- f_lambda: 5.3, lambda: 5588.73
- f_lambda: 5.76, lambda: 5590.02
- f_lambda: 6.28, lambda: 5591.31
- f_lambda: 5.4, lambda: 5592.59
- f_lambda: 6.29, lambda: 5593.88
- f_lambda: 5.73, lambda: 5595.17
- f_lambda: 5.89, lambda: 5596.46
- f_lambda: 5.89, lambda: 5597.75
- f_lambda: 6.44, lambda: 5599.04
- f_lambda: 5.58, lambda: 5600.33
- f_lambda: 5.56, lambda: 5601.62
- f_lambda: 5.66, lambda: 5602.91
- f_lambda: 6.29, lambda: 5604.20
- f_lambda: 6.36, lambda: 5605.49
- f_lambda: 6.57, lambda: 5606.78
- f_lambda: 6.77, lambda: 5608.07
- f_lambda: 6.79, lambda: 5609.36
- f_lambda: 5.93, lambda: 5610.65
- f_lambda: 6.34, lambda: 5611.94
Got 6.34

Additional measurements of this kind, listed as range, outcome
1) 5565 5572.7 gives 5.56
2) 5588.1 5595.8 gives 5.3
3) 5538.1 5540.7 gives 6.61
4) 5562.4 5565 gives 6.3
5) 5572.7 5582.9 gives 6.02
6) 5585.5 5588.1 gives 5.28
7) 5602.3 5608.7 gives 5.66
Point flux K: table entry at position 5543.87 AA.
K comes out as 6.94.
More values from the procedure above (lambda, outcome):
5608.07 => 6.77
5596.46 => 5.89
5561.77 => 6.62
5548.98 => 6.96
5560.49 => 6.44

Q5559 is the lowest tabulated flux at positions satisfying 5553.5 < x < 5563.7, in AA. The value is 5.77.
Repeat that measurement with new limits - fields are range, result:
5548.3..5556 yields 6.28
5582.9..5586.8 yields 5.84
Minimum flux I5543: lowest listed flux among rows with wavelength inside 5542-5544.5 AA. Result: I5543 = 5.82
